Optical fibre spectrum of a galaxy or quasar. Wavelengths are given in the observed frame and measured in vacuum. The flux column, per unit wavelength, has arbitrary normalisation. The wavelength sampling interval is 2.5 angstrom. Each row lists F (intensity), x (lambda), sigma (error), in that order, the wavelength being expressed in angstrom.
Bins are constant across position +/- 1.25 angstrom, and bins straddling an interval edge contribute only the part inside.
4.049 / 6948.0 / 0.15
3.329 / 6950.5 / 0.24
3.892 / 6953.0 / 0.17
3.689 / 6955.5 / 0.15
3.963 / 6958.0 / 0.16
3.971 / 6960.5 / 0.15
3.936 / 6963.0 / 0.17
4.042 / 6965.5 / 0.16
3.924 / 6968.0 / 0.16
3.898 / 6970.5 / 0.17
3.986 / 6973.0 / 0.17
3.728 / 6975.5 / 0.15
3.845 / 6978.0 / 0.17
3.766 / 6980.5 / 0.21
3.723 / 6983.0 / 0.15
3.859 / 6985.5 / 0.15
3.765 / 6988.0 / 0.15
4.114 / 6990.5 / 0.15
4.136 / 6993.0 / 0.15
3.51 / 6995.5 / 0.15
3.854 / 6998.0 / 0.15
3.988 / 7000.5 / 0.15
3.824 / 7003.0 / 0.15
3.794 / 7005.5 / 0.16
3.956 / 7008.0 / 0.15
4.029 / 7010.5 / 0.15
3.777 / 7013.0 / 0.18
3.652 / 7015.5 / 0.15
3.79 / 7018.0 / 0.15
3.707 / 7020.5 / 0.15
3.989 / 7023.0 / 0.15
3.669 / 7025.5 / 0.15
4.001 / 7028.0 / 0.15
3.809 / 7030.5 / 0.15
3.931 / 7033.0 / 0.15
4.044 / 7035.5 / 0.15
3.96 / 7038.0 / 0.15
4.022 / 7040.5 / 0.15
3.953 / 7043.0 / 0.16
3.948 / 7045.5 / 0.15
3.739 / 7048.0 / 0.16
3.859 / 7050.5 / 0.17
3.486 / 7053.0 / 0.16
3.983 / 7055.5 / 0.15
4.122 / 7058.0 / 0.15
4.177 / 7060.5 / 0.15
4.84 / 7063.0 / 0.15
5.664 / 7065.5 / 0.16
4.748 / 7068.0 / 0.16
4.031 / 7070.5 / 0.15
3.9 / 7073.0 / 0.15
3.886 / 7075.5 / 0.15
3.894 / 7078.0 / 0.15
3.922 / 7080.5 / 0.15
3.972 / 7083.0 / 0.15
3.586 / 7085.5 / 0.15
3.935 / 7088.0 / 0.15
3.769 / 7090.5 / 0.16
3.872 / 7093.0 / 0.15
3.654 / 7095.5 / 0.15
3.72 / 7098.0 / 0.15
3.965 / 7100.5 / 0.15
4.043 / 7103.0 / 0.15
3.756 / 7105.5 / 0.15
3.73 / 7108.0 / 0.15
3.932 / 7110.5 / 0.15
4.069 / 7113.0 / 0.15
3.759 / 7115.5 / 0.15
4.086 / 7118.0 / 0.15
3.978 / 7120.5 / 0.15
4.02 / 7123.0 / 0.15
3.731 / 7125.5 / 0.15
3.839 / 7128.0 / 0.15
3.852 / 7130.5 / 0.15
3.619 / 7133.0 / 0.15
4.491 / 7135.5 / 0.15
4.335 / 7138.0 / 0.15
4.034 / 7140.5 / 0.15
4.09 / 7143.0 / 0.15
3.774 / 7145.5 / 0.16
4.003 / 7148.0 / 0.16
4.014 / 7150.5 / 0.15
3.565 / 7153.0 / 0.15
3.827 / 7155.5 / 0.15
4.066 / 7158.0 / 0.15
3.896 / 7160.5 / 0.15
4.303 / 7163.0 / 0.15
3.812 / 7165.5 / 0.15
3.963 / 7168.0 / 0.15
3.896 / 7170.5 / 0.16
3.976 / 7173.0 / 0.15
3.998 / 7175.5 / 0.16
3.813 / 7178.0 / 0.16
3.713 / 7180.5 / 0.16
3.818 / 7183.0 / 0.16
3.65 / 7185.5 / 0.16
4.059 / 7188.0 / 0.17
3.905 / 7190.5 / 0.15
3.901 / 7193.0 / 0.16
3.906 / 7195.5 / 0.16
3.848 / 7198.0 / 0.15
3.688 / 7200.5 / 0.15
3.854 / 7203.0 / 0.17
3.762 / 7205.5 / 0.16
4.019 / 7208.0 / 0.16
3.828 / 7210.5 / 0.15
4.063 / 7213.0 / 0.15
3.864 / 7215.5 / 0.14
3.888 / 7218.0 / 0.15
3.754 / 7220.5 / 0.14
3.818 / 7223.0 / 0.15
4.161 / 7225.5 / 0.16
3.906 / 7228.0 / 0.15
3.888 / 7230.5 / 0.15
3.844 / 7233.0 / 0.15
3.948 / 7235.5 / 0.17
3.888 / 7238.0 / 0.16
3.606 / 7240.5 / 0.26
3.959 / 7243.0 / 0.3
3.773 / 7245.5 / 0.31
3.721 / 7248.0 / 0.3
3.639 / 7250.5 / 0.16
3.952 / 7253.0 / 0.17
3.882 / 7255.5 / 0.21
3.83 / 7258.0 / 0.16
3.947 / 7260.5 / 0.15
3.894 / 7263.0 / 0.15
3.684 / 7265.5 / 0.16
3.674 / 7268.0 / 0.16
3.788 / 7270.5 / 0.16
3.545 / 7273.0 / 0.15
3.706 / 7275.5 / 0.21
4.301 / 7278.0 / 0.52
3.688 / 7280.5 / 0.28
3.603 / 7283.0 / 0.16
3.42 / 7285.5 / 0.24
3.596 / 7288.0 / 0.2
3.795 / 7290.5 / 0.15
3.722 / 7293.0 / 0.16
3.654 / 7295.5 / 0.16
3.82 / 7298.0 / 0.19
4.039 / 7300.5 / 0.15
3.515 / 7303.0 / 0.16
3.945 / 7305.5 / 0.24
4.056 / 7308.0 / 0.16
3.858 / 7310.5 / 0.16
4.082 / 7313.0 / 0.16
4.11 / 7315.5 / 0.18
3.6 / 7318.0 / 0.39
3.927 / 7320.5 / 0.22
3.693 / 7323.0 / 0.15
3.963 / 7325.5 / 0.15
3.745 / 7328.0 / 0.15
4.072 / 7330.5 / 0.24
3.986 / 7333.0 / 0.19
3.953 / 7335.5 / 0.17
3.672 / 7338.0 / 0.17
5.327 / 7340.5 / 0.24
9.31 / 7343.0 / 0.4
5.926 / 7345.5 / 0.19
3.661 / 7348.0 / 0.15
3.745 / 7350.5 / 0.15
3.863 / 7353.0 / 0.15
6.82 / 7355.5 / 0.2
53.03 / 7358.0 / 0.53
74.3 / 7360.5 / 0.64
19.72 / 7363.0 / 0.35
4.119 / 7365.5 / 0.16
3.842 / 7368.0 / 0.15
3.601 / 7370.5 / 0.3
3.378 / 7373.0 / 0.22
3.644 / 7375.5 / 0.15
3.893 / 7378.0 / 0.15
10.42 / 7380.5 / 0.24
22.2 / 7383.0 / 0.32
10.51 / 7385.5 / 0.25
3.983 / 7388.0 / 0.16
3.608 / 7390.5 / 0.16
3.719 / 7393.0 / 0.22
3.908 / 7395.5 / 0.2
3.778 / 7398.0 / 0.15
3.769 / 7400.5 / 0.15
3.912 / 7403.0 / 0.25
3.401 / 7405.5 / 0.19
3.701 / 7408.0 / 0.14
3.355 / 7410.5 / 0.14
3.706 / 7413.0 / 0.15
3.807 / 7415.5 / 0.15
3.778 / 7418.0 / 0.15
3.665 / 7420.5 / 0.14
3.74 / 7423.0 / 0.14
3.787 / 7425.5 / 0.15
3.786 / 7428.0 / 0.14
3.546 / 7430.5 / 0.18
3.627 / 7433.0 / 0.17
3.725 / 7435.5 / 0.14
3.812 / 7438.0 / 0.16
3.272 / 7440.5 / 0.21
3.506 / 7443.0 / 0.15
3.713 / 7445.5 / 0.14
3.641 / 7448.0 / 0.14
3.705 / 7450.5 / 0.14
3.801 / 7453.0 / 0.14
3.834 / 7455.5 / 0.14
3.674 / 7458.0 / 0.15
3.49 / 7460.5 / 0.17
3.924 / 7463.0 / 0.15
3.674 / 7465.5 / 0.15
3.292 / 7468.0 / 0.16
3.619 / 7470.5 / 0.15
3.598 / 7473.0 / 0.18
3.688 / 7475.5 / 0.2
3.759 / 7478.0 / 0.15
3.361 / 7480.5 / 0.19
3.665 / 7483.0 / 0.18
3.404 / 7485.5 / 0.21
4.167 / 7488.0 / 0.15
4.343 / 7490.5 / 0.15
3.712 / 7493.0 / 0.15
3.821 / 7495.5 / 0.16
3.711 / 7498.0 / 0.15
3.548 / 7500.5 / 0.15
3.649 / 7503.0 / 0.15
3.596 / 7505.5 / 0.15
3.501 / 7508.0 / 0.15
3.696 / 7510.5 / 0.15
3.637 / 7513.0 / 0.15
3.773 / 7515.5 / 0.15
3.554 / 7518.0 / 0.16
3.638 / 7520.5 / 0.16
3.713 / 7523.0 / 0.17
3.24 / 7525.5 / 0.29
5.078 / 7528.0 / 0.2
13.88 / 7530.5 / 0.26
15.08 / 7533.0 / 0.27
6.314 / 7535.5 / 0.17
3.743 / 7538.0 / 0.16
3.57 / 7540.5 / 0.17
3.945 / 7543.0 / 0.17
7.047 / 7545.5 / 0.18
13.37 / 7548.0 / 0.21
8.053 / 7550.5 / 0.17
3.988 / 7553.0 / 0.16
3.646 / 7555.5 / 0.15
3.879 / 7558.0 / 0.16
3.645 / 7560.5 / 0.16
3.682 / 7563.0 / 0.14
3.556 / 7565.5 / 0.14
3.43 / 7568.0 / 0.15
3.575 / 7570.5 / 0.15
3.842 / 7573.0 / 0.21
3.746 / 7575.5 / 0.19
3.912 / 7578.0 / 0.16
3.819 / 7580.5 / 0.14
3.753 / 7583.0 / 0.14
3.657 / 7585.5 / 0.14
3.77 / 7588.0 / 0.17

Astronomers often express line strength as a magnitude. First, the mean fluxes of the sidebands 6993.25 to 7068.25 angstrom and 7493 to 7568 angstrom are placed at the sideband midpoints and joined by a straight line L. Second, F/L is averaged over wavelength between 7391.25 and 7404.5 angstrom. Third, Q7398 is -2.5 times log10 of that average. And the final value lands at 0.255 mag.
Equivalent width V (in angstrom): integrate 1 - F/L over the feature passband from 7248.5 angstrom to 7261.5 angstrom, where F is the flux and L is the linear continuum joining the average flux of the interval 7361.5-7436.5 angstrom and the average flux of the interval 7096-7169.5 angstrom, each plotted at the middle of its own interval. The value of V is 2.3 angstrom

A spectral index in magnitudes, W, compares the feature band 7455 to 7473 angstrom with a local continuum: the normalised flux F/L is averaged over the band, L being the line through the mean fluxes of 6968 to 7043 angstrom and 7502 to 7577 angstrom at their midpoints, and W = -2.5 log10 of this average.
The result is 0.33 mag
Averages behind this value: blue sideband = 3.87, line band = 3.63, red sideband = 5.1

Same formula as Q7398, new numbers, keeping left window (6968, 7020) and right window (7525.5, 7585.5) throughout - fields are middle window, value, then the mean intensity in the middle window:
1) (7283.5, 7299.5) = 0.274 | 3.67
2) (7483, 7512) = 0.385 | 3.74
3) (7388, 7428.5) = 0.335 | 3.72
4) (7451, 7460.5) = 0.363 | 3.73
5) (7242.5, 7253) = 0.212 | 3.78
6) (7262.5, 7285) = 0.239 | 3.75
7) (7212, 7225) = 0.160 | 3.89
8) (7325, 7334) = 0.223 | 3.94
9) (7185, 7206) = 0.155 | 3.85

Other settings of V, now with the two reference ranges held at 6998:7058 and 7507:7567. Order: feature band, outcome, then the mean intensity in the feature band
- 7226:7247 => 3.1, 3.86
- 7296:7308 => 2.3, 3.84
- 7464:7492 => 8.4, 3.69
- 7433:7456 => 6.7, 3.66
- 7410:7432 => 6.1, 3.7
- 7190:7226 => 4.5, 3.88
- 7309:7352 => 3.9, 4.38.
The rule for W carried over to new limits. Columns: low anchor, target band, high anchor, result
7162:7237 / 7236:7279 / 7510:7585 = 0.08 mag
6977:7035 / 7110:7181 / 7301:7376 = 0.43 mag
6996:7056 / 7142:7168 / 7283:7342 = -0.01 mag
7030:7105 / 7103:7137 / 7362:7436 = 0.08 mag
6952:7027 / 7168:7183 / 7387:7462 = -0.03 mag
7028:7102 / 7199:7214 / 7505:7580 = 0.13 mag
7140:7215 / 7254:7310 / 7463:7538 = 0.09 mag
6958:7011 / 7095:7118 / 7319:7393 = 0.45 mag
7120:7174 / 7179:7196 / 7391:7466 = 0.02 mag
